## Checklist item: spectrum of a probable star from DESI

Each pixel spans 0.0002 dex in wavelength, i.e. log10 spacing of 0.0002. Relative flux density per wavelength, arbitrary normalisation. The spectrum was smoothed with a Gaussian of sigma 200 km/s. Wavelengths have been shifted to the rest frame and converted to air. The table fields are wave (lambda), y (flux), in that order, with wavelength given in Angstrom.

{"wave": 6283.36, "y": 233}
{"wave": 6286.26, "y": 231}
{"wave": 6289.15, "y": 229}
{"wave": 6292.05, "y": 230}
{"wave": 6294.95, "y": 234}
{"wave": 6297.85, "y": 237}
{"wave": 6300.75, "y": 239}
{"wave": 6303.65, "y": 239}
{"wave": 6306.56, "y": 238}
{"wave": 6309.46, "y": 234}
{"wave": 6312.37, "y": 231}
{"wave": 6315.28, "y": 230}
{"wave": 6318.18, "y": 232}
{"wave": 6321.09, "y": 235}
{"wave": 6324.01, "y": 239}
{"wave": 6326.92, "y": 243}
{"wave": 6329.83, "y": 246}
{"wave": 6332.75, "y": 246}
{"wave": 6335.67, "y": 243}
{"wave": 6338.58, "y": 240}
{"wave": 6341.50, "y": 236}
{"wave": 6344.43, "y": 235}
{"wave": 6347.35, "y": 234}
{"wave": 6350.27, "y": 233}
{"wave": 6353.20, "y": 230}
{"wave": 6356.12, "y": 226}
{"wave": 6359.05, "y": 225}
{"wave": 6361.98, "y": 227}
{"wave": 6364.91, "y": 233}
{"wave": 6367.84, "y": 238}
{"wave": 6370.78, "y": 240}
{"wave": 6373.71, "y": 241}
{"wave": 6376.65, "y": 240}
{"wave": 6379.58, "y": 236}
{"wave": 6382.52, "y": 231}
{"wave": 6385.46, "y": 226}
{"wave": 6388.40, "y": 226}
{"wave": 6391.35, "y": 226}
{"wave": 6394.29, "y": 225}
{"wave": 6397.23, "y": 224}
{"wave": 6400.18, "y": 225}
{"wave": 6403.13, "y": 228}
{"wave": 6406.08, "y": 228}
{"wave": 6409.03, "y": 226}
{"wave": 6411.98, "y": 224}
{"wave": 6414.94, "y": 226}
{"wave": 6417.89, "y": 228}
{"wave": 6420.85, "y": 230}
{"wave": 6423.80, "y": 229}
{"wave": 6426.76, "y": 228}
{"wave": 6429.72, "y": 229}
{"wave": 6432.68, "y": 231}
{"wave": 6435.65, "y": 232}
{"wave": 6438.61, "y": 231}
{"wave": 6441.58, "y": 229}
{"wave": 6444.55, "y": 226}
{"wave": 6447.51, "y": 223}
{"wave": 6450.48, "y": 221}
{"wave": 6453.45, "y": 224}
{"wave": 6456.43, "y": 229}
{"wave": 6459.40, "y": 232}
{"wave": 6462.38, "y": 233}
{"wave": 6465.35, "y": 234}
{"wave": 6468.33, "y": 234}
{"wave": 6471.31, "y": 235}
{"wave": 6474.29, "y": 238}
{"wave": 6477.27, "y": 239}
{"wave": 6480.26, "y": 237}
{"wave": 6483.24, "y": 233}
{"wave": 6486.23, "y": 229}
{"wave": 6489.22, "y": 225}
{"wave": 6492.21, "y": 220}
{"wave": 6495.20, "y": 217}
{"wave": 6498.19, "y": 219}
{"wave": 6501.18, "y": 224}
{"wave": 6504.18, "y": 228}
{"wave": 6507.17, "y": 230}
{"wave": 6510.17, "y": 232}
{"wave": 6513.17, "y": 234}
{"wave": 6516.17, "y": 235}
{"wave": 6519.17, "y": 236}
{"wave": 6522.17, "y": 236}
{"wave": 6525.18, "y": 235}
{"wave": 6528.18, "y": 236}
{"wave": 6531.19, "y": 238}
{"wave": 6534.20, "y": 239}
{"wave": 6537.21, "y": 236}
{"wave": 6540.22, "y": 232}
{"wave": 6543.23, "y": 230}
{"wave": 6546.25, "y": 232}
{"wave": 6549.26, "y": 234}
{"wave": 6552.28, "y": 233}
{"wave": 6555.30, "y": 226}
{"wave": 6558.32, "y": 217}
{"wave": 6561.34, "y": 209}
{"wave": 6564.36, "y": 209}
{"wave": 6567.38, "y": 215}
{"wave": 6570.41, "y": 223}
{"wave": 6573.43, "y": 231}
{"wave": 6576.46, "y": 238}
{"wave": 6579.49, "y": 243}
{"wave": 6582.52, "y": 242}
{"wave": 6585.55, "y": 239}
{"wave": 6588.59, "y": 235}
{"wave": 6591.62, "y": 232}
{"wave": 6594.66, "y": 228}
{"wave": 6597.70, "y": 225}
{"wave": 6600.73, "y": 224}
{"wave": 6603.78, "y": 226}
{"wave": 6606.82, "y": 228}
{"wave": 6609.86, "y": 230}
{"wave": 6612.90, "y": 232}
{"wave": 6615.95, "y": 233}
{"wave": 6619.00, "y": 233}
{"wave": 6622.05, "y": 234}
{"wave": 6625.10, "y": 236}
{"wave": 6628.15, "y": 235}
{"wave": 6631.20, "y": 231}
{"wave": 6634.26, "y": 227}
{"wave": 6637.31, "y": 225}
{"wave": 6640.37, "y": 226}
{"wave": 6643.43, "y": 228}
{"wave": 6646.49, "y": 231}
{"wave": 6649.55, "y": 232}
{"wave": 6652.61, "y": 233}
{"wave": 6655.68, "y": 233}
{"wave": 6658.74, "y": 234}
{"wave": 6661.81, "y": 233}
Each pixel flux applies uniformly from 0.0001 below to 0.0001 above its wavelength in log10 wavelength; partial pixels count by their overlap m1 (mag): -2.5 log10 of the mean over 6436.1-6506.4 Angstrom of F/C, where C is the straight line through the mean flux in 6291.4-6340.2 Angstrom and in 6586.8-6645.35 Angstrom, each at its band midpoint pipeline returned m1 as 0.023 mag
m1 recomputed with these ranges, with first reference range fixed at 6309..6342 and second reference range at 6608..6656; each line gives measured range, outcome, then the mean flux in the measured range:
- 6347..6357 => 0.03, 231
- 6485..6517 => 0.04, 226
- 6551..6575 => 0.06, 220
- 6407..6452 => 0.04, 228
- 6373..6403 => 0.03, 230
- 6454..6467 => 0.02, 231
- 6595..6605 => 0.03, 225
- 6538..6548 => 0.01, 232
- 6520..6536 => -0.01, 237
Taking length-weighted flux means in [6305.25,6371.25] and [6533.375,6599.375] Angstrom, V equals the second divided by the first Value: 0.97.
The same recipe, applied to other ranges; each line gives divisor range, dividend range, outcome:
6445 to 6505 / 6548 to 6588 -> 1.00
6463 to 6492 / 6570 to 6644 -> 0.99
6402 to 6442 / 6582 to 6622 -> 1.01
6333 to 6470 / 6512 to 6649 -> 1.00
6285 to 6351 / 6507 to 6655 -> 0.98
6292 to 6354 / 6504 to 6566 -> 0.97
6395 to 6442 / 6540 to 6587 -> 1.00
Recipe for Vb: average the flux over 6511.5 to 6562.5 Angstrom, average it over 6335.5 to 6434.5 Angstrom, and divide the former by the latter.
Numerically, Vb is 1.00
